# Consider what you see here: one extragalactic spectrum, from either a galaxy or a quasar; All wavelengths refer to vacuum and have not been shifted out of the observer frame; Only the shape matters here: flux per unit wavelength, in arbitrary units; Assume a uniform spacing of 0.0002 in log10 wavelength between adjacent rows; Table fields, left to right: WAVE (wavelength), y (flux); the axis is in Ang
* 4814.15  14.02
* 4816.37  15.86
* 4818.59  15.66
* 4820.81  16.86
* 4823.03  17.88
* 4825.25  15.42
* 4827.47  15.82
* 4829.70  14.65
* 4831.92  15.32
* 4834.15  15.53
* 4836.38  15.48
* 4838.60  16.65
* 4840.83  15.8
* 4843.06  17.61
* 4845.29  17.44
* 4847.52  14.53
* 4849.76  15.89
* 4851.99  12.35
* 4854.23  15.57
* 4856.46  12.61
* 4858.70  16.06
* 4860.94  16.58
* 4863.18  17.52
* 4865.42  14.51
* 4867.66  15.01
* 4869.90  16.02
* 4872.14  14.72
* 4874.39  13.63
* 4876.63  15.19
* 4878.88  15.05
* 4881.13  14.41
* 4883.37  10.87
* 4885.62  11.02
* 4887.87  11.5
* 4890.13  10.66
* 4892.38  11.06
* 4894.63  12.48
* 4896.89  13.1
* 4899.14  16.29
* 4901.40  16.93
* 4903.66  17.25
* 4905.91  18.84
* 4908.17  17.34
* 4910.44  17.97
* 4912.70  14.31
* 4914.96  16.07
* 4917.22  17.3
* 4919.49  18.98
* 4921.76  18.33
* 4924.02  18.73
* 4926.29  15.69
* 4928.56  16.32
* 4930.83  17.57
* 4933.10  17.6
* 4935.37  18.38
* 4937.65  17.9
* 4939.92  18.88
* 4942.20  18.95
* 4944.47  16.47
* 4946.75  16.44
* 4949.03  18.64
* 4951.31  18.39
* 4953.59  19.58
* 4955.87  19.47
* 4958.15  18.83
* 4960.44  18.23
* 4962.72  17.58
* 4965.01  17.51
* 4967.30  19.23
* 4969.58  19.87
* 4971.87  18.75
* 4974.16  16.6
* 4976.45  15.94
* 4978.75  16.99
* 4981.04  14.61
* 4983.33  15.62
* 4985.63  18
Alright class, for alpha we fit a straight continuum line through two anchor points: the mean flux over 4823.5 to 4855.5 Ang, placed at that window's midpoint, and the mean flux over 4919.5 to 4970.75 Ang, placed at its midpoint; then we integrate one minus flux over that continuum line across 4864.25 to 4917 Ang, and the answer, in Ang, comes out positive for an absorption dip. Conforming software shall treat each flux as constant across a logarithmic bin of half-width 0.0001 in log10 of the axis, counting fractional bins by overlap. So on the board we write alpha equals 7.1 Ang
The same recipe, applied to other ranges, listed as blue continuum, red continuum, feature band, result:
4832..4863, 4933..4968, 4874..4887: 2.5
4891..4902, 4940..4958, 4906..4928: -2.4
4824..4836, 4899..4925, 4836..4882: 2.0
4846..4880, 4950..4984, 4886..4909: 2.3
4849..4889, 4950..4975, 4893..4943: -1.2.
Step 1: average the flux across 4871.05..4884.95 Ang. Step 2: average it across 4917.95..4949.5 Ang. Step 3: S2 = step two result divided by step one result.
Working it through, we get 1.28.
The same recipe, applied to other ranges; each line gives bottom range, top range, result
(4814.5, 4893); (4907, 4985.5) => 1.18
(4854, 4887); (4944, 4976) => 1.26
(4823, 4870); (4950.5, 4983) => 1.15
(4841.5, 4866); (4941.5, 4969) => 1.18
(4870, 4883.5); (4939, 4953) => 1.25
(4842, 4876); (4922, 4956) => 1.17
